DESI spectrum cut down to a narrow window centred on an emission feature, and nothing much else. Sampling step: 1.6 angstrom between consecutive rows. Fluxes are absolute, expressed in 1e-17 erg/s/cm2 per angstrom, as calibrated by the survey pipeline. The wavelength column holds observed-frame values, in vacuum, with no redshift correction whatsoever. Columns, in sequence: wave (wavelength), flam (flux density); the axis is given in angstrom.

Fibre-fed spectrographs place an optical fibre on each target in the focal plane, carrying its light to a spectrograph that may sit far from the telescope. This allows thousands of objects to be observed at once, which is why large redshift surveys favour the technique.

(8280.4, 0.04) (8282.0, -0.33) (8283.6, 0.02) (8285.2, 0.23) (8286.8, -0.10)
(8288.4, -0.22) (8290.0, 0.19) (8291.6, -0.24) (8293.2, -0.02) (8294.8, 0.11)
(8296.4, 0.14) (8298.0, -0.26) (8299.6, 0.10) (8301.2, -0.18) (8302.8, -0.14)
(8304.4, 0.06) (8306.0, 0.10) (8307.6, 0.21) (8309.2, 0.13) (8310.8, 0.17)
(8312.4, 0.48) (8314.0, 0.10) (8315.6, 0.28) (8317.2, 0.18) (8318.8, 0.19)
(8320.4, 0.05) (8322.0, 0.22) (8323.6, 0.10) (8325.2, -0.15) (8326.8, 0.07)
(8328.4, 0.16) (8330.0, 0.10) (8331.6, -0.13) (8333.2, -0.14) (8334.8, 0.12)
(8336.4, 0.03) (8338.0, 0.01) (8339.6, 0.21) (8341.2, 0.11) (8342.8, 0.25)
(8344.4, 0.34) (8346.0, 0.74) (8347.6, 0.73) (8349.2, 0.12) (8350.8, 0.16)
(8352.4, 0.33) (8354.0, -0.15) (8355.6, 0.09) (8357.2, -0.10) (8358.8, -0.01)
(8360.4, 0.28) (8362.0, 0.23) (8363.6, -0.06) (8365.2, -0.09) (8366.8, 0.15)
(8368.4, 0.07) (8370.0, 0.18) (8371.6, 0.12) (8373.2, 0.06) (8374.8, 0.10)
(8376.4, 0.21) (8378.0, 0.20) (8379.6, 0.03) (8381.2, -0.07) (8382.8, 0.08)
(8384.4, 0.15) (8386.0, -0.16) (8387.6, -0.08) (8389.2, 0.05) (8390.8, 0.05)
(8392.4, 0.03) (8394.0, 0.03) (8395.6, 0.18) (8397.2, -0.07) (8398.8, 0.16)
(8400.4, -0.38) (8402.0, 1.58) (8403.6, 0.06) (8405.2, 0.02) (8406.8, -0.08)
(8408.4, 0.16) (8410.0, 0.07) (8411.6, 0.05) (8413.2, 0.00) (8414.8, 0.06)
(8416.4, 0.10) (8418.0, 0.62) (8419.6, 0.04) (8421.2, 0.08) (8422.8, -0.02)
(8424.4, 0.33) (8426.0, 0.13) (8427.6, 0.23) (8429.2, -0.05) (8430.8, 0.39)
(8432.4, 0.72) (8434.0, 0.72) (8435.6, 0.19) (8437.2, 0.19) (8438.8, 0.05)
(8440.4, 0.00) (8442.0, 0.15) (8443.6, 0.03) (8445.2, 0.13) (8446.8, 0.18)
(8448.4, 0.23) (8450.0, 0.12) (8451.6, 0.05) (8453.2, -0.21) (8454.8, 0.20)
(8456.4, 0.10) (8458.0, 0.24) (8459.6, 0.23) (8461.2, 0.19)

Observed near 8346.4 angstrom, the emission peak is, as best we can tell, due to [S II] 6716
